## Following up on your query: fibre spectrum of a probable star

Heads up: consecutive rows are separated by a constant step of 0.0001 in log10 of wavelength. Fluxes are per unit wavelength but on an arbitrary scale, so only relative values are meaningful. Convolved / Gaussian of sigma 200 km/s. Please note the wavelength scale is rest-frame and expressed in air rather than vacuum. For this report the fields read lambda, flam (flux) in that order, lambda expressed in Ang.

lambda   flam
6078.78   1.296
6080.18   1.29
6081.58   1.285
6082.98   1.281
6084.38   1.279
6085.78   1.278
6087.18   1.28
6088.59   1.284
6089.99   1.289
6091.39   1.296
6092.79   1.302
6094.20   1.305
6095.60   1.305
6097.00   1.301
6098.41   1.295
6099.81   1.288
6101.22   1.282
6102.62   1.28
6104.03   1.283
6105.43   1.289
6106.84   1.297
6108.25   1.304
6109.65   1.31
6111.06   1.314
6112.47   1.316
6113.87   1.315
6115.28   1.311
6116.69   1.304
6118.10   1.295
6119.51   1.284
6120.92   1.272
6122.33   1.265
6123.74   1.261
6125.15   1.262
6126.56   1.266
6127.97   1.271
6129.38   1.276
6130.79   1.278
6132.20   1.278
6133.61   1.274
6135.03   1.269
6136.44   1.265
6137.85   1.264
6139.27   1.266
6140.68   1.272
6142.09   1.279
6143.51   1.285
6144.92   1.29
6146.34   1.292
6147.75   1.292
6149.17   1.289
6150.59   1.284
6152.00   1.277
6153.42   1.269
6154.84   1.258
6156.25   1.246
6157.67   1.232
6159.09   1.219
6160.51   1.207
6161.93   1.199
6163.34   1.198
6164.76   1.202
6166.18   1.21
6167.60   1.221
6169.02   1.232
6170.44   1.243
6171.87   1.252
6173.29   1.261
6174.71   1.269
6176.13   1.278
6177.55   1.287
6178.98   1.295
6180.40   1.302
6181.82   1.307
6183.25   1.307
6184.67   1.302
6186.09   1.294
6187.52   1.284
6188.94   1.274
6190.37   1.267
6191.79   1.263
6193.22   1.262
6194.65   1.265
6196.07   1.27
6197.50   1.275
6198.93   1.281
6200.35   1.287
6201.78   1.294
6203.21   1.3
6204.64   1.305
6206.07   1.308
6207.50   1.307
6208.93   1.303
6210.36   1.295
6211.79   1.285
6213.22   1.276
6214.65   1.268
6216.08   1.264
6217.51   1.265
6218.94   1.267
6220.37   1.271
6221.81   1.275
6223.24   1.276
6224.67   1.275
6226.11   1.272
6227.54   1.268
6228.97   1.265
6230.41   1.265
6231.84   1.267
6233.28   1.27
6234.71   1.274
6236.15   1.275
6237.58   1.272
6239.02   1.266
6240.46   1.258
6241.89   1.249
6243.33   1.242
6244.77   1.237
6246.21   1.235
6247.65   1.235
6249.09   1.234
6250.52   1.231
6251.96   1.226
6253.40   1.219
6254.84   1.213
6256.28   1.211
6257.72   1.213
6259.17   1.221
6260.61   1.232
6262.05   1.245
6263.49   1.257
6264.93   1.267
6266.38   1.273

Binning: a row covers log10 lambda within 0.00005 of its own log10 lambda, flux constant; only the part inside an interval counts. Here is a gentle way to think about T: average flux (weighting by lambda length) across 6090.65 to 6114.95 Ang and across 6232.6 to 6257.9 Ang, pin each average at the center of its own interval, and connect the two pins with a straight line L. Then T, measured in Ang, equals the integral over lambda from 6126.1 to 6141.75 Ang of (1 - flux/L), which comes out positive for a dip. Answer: 0.2 Ang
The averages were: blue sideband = 1.3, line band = 1.27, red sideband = 1.24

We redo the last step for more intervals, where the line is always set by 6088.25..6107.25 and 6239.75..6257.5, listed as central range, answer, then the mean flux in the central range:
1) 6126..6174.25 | 0.6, 1.26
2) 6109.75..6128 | -0.1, 1.29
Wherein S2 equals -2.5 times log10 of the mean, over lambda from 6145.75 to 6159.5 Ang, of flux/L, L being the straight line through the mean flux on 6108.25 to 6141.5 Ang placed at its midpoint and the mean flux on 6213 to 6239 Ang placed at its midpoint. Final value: 0.01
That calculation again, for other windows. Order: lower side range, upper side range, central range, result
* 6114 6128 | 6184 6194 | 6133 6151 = 0.00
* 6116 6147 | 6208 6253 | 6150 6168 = 0.03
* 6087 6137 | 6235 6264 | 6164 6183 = 0.01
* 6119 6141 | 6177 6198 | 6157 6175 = 0.05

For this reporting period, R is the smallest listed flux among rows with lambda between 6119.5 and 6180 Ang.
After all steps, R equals 1.198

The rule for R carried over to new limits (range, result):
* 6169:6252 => 1.226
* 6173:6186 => 1.261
